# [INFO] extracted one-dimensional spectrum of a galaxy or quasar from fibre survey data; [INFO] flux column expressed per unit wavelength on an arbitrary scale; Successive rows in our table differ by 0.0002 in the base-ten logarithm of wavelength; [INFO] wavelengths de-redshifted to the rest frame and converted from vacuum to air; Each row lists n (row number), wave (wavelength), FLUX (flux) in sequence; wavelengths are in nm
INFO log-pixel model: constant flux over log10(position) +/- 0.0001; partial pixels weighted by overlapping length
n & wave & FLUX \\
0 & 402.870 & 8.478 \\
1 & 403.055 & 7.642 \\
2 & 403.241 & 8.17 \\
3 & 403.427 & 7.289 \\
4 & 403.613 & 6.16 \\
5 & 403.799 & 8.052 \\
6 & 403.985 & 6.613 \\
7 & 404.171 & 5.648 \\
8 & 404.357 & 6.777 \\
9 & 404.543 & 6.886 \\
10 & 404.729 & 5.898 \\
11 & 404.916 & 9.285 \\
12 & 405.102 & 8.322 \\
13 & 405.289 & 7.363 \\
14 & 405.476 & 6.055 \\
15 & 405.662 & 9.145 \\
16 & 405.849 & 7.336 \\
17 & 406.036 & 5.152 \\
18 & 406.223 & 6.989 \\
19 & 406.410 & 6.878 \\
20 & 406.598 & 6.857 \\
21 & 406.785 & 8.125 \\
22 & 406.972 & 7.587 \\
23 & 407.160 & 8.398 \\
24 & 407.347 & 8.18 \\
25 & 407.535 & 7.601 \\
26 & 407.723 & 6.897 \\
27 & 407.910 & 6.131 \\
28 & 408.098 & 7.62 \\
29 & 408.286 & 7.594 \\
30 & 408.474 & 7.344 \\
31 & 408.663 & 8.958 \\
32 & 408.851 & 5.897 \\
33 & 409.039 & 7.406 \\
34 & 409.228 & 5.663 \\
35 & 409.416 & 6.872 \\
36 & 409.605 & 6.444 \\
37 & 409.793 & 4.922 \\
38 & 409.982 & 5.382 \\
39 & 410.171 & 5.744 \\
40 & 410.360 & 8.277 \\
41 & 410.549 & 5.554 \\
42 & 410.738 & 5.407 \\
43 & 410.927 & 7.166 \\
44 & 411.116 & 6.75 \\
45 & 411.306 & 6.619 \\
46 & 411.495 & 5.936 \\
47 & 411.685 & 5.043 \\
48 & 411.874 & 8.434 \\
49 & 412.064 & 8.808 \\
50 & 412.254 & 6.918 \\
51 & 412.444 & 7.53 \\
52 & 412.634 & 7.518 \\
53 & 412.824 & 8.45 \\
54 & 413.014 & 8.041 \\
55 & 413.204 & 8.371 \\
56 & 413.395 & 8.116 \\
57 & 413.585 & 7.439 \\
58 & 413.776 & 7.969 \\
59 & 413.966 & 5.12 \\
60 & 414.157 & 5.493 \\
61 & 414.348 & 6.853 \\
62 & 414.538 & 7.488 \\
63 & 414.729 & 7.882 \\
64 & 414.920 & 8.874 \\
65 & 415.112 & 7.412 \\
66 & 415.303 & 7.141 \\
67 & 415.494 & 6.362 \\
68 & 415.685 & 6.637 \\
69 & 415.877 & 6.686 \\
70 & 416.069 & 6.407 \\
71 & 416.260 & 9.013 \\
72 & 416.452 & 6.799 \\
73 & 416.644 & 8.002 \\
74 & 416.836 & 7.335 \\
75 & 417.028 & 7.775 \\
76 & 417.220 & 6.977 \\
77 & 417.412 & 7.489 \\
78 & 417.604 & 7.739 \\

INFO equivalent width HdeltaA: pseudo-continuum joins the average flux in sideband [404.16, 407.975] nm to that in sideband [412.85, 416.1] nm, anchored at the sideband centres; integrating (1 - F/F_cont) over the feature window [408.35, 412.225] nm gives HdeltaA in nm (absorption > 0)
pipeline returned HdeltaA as 0.322 nm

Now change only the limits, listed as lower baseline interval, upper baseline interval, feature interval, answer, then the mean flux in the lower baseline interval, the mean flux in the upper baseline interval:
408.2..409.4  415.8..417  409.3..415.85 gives 0.272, 7.12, 7.41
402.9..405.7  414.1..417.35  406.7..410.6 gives 0.151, 7.28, 7.27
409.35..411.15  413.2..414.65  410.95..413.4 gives -0.270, 6.23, 7.04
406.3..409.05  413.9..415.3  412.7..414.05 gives -0.100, 7.43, 7.06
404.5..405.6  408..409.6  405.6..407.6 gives -0.050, 7.38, 7.12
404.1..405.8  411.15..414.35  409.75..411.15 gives 0.206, 7.29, 7.21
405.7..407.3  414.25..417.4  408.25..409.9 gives 0.122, 7.26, 7.36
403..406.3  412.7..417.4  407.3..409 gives -0.027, 7.15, 7.36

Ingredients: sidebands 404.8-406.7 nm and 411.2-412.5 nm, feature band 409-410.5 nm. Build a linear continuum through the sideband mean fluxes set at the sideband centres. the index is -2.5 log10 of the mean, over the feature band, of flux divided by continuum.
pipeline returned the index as 0.14 mag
